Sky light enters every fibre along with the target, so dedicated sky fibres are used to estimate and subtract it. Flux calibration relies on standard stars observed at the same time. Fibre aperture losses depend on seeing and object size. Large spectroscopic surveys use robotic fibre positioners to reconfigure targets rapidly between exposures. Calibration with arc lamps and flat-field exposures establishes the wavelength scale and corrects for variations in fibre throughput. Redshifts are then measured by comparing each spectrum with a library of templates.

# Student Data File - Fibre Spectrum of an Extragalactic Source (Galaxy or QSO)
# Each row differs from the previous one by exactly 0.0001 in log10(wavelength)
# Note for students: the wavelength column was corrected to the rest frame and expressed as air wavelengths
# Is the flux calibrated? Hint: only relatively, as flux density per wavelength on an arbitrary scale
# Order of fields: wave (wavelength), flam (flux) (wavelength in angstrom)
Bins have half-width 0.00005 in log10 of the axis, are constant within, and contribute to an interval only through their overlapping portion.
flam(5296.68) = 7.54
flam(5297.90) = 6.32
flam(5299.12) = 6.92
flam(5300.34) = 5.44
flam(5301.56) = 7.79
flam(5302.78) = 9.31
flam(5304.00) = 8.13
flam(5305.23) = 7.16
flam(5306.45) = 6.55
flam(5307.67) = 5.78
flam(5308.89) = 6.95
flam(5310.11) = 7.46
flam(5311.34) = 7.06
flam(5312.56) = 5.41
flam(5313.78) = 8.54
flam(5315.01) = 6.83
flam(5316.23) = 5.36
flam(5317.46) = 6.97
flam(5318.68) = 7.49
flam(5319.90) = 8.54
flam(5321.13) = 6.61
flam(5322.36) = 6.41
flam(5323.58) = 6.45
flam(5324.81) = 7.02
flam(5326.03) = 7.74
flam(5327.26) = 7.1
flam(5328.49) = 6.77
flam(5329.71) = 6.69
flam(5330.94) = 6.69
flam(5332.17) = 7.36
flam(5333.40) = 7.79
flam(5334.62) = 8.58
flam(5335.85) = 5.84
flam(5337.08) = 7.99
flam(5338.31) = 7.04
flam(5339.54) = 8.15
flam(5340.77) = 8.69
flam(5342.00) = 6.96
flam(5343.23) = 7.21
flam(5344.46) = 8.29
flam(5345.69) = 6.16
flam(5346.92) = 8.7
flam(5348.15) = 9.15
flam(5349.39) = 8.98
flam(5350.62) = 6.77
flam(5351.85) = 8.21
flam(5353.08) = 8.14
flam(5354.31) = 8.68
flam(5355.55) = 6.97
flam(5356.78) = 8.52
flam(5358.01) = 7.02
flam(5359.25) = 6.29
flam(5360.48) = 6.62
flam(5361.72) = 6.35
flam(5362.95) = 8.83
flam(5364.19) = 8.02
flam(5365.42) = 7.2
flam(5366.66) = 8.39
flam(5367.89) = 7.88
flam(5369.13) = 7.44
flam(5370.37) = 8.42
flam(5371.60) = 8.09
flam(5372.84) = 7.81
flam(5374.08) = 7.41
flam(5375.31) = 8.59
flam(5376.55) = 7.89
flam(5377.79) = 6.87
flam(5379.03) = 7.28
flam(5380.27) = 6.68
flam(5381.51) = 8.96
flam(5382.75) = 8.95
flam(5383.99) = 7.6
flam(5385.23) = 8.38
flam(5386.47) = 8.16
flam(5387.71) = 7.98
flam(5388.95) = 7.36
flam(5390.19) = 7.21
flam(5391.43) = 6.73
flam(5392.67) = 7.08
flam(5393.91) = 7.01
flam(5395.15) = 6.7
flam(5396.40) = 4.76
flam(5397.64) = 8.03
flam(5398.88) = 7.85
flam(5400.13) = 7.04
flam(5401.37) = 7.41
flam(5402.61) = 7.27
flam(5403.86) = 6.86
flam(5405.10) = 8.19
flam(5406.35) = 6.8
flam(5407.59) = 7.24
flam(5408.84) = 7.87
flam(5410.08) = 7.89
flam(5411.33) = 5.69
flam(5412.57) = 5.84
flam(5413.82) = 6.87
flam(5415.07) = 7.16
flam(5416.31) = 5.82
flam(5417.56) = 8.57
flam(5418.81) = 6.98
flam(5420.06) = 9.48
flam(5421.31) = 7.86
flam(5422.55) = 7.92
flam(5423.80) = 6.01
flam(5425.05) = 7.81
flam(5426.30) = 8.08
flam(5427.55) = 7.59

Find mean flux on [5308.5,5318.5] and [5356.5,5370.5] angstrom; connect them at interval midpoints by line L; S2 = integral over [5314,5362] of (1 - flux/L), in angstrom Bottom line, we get -1.3 angstrom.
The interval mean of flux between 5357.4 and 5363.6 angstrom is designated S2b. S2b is 7.02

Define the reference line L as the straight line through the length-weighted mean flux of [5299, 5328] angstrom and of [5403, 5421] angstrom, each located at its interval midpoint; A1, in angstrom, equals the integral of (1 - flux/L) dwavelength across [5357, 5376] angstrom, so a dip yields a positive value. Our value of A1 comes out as -1.3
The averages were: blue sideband 7.04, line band 7.64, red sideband 7.24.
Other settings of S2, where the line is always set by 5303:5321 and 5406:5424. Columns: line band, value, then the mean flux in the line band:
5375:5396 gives -1.1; 7.57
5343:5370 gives -2.3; 7.73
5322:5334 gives 0.1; 7.01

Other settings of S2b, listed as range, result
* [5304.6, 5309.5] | 6.61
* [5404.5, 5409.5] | 7.53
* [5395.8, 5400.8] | 6.94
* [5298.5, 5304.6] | 7.52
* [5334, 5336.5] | 7.24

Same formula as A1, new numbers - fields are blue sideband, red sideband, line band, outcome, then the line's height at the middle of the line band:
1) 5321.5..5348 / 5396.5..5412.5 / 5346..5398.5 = -2.8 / 7.27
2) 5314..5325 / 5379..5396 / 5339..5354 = -1.7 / 7.16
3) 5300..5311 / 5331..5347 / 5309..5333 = 1.2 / 7.36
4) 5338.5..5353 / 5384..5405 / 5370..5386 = -0.9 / 7.49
